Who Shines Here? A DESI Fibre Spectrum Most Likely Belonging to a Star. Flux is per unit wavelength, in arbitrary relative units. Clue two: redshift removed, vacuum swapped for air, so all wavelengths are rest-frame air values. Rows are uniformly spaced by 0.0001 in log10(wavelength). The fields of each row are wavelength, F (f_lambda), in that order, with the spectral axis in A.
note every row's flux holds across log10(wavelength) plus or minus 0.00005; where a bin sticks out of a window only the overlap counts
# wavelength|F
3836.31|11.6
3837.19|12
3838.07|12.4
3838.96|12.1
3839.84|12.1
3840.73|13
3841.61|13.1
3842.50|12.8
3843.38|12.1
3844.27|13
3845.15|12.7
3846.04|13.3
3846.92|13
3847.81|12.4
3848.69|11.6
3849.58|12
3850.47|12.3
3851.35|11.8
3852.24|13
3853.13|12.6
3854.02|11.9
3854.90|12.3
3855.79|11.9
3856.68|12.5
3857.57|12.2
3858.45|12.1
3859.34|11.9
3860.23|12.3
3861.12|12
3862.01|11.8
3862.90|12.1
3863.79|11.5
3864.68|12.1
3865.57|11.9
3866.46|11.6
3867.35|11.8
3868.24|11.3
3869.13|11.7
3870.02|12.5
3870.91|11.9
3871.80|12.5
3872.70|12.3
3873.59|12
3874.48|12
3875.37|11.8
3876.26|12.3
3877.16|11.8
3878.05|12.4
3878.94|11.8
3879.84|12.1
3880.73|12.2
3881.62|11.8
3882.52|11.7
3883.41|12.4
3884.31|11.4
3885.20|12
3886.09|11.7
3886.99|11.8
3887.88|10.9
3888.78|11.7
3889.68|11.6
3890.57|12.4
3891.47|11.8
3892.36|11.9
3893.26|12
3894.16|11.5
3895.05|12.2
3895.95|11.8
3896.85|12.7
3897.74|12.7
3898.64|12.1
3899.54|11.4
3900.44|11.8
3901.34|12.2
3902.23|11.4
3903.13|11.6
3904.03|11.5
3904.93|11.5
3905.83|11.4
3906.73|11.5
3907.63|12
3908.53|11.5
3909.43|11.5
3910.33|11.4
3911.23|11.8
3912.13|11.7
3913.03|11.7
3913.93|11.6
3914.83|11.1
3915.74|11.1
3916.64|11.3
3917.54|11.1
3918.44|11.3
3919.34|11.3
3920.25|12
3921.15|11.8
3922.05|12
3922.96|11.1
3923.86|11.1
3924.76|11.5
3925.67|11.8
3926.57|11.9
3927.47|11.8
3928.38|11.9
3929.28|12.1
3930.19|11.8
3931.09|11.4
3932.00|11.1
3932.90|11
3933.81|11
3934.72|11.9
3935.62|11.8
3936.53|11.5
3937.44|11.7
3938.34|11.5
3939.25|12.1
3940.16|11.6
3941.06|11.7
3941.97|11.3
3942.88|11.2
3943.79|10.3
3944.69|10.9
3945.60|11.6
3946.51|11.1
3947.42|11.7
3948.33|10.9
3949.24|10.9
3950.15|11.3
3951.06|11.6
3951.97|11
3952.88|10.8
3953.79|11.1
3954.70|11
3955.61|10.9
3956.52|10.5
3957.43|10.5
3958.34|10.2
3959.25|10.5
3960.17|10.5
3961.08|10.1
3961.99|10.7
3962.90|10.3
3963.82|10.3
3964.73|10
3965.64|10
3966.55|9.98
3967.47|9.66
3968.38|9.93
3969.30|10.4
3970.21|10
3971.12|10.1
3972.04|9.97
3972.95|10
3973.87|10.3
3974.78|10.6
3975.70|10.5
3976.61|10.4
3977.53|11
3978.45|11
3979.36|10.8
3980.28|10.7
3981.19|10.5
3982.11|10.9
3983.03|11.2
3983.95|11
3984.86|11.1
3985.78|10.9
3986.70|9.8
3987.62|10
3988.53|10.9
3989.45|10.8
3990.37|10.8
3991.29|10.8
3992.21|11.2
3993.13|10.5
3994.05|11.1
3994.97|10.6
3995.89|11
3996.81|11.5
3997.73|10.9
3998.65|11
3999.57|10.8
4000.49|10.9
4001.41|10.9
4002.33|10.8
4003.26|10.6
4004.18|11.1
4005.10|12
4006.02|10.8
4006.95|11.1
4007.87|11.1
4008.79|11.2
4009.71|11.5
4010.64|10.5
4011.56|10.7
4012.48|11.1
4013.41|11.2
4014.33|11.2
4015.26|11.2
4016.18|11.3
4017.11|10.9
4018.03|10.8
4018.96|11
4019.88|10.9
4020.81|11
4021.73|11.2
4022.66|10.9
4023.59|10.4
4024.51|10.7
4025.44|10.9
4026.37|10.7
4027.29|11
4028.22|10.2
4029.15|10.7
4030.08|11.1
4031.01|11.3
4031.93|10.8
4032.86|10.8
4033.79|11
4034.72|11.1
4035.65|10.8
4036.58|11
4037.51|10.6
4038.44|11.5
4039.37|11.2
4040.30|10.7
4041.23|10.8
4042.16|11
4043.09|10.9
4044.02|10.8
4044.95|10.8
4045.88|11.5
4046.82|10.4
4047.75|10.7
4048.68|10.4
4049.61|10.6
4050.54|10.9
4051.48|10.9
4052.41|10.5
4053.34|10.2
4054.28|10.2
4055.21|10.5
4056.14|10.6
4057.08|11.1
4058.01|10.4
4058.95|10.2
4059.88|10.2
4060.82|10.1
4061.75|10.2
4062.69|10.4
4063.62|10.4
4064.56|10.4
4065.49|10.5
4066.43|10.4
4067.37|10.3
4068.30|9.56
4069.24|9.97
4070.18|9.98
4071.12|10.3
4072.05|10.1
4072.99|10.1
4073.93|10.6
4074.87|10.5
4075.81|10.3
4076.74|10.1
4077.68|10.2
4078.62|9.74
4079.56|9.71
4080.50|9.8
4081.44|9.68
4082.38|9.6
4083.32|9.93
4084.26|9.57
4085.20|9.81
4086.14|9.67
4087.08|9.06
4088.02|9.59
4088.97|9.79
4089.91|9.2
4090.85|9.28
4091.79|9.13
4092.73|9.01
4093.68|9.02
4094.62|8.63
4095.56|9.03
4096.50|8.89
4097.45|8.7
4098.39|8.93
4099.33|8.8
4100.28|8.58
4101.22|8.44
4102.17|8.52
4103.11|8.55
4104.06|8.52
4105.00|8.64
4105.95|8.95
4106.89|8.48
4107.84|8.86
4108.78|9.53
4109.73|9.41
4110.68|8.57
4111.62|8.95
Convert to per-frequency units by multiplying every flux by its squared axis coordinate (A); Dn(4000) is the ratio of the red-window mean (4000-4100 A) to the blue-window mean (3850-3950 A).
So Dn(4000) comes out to 0.96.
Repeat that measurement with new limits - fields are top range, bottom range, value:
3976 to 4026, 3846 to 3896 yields 0.97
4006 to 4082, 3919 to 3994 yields 1.02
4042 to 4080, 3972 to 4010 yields 0.99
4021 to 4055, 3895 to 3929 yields 0.99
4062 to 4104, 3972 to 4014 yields 0.93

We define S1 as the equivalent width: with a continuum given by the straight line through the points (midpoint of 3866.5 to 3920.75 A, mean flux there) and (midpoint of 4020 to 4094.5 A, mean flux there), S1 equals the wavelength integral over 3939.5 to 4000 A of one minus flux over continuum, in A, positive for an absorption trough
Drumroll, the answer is 2.2 A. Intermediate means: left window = 11.8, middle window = 10.7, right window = 10.4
